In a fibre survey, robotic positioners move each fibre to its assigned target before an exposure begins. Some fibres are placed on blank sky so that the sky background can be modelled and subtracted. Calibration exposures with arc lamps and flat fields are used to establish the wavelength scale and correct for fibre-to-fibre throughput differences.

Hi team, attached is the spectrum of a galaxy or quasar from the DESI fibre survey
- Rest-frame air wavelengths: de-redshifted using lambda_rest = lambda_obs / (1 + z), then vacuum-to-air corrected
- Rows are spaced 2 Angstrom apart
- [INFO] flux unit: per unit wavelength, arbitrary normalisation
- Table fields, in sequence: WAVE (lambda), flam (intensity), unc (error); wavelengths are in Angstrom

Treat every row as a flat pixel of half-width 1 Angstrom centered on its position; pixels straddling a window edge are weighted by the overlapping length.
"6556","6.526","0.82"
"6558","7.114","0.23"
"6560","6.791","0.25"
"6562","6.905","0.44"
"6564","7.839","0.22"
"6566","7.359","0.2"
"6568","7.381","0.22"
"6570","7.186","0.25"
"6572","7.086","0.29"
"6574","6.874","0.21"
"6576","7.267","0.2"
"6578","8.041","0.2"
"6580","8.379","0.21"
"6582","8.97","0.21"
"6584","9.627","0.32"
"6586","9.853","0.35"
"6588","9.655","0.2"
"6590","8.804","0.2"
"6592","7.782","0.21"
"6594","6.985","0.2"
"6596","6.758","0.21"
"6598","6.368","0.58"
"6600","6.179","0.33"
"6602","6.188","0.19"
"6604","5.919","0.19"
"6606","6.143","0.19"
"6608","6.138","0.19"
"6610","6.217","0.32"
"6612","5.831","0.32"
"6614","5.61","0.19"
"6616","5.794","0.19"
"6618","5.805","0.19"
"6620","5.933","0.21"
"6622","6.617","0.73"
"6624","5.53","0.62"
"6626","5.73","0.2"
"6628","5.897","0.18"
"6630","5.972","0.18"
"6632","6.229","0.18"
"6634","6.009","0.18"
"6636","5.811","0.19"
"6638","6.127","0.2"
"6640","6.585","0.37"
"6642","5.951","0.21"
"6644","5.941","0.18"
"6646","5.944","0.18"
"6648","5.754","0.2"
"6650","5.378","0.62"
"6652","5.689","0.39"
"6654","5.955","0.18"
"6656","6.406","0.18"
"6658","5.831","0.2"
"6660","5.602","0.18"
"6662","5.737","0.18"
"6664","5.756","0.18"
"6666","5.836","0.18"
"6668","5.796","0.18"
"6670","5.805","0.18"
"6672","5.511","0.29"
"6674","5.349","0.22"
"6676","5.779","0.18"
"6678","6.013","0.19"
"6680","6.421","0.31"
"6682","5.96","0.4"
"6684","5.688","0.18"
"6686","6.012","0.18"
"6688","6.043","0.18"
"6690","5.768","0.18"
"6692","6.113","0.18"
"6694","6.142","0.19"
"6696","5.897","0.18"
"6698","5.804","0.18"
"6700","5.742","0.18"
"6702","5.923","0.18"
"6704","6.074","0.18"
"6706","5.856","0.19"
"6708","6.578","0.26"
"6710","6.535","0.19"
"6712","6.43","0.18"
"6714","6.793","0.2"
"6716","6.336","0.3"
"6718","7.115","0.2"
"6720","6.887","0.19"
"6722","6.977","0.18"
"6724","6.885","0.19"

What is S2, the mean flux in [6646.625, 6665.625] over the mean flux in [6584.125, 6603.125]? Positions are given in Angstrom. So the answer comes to 0.8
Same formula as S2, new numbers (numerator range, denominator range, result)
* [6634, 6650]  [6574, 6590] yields 0.69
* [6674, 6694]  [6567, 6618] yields 0.83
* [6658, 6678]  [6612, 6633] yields 0.97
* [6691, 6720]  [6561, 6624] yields 0.88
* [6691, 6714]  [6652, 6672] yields 1.05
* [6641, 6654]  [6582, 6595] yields 0.66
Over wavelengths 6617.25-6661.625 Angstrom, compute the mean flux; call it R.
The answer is 5.94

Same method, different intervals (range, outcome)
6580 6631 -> 6.84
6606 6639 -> 5.96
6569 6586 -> 8.04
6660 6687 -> 5.81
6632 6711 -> 5.93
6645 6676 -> 5.76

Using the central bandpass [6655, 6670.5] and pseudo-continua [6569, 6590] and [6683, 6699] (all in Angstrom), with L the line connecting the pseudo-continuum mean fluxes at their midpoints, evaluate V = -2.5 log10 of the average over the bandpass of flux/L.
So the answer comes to 0.12 mag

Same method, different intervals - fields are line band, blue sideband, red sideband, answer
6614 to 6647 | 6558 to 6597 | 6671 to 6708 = 0.160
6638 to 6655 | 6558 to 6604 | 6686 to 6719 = 0.158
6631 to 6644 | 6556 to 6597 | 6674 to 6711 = 0.126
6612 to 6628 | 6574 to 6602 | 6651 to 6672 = 0.196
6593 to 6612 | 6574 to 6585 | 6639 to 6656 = 0.191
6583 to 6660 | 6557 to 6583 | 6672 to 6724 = 0.087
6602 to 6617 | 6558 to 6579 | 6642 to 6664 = 0.104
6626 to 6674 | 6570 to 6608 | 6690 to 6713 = 0.151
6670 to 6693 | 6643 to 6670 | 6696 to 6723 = 0.037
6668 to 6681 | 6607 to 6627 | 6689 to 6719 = 0.054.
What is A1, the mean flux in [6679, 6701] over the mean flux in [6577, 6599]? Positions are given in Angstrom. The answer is 0.72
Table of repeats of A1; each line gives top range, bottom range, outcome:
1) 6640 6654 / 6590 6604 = 0.86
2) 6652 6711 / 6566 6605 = 0.78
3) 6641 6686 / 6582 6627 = 0.85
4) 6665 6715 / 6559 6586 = 0.77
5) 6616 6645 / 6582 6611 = 0.81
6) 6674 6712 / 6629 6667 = 1.02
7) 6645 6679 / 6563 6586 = 0.73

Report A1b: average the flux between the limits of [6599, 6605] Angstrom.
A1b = 6.1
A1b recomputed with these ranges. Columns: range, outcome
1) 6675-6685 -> 5.97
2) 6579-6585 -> 8.99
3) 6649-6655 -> 5.67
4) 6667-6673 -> 5.7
